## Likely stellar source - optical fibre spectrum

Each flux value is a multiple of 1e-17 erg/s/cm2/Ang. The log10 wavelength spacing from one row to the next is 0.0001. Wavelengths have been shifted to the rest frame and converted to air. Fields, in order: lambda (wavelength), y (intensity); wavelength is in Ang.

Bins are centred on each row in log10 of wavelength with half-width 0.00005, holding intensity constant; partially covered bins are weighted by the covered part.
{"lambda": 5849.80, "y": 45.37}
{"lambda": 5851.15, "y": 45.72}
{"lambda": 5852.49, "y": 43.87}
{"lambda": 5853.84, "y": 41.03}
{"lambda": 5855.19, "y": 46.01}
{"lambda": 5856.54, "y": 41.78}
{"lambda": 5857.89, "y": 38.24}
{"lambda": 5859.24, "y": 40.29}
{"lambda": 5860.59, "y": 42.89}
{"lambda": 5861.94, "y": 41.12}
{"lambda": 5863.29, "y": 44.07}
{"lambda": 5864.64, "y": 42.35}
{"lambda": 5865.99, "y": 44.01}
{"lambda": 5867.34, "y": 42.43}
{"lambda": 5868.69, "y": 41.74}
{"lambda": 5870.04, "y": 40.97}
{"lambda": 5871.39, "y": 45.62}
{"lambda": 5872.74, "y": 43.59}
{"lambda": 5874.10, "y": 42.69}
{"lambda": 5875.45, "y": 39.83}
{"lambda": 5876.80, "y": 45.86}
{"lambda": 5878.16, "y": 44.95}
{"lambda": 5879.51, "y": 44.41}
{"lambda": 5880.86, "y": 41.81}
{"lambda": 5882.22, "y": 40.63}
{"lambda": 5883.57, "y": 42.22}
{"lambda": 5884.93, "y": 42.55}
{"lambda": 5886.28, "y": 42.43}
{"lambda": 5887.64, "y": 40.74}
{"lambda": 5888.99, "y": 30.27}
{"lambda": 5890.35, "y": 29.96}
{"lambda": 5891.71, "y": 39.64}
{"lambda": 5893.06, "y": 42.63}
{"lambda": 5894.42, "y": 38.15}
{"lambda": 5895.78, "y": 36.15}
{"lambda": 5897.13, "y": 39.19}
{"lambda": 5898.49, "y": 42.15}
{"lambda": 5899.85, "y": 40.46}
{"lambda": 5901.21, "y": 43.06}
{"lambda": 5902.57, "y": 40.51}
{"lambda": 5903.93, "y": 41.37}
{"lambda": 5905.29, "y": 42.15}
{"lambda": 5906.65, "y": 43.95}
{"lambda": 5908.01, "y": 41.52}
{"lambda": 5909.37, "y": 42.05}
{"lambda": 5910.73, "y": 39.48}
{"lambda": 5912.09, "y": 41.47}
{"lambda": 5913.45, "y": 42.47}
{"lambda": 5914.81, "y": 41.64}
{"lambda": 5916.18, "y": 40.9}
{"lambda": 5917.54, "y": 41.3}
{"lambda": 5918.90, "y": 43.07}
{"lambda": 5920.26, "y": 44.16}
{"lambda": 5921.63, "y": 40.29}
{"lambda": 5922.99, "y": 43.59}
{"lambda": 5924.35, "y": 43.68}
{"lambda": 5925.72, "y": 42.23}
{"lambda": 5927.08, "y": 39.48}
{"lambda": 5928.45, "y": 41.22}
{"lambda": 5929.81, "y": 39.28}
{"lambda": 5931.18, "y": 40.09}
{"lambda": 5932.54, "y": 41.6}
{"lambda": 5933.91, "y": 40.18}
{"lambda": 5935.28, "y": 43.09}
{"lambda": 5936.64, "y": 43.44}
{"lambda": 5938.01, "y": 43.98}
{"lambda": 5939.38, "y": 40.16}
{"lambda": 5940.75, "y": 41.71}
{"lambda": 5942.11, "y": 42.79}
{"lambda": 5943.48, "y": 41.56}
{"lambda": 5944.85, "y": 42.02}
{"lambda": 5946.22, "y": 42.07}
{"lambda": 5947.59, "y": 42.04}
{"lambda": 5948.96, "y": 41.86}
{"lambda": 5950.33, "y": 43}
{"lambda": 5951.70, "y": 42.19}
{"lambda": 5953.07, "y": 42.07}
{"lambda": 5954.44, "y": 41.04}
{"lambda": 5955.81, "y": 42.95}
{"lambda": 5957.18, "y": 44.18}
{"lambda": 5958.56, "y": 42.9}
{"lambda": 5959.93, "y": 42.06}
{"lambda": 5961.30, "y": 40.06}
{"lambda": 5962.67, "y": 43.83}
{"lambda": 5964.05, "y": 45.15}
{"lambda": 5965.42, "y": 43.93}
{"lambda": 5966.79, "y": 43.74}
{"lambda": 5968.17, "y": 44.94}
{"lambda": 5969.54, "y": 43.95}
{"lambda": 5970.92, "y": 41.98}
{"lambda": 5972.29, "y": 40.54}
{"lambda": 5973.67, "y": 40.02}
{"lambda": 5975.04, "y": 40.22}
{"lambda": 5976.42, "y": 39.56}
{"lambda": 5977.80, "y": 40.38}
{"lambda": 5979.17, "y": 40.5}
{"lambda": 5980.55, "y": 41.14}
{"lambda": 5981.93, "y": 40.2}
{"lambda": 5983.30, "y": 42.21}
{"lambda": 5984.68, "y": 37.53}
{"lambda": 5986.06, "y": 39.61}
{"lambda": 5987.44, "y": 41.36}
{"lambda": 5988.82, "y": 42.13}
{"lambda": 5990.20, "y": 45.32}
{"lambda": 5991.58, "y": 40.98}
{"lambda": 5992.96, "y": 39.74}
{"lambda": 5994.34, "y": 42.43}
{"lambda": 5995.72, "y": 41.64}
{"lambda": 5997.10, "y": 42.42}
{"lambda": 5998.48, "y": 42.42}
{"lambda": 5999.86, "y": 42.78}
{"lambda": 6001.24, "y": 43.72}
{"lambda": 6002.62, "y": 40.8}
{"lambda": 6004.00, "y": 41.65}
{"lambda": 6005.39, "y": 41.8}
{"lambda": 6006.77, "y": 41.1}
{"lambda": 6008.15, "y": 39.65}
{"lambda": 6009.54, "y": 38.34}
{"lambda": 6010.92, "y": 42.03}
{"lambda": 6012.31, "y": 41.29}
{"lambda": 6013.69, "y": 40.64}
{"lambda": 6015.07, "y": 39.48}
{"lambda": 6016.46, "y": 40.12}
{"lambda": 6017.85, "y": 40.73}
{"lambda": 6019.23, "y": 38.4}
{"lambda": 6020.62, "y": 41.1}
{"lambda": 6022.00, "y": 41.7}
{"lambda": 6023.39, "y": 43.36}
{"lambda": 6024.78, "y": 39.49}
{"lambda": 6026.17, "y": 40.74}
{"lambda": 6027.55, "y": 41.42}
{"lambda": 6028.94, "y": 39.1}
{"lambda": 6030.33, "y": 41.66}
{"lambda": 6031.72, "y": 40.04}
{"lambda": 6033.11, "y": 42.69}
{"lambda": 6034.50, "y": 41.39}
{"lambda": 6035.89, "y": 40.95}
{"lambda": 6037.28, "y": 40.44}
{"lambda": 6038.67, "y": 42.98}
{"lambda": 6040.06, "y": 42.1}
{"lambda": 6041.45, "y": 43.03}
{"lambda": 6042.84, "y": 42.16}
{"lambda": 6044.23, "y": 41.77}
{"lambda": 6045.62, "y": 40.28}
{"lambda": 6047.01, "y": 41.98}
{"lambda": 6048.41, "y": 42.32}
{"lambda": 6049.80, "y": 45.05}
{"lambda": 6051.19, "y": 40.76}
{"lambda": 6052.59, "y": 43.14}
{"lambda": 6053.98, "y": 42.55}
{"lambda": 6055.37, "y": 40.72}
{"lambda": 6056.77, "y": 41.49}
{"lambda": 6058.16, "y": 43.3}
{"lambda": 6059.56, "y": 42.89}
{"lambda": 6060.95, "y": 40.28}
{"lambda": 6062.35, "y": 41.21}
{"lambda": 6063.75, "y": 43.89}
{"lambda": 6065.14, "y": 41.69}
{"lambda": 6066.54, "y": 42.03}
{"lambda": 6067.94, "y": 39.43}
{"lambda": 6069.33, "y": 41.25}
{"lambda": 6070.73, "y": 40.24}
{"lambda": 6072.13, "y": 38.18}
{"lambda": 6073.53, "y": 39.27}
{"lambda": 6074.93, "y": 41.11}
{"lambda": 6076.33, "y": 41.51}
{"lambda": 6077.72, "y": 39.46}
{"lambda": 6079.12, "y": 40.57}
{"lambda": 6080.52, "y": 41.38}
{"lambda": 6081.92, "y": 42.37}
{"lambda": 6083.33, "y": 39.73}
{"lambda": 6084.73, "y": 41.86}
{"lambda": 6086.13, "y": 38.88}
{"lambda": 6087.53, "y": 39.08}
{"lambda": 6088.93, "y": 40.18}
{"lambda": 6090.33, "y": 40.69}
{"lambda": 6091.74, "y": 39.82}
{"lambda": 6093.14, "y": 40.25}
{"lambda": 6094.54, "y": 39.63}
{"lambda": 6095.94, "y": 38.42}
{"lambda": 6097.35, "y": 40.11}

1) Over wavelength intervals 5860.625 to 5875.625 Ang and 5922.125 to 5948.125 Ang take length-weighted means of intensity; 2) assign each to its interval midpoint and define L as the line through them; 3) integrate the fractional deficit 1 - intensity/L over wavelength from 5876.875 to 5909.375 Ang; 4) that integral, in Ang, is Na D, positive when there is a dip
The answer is 1.34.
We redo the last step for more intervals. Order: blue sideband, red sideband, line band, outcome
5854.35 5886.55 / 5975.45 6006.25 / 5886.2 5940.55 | 1.7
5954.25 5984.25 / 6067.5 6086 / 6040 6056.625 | -0.5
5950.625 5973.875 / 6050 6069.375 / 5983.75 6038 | 1.6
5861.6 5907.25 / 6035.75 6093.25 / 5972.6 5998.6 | 0.2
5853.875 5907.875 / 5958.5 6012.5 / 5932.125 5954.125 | -0.3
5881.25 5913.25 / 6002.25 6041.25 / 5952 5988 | -1.0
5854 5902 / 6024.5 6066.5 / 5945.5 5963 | -0.3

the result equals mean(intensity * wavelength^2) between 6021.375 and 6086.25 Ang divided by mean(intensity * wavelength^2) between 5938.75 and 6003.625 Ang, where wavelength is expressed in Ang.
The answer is 1.01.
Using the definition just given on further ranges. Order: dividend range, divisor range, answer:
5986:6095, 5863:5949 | 1.04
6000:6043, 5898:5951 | 1.02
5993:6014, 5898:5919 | 1.03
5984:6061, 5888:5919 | 1.07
